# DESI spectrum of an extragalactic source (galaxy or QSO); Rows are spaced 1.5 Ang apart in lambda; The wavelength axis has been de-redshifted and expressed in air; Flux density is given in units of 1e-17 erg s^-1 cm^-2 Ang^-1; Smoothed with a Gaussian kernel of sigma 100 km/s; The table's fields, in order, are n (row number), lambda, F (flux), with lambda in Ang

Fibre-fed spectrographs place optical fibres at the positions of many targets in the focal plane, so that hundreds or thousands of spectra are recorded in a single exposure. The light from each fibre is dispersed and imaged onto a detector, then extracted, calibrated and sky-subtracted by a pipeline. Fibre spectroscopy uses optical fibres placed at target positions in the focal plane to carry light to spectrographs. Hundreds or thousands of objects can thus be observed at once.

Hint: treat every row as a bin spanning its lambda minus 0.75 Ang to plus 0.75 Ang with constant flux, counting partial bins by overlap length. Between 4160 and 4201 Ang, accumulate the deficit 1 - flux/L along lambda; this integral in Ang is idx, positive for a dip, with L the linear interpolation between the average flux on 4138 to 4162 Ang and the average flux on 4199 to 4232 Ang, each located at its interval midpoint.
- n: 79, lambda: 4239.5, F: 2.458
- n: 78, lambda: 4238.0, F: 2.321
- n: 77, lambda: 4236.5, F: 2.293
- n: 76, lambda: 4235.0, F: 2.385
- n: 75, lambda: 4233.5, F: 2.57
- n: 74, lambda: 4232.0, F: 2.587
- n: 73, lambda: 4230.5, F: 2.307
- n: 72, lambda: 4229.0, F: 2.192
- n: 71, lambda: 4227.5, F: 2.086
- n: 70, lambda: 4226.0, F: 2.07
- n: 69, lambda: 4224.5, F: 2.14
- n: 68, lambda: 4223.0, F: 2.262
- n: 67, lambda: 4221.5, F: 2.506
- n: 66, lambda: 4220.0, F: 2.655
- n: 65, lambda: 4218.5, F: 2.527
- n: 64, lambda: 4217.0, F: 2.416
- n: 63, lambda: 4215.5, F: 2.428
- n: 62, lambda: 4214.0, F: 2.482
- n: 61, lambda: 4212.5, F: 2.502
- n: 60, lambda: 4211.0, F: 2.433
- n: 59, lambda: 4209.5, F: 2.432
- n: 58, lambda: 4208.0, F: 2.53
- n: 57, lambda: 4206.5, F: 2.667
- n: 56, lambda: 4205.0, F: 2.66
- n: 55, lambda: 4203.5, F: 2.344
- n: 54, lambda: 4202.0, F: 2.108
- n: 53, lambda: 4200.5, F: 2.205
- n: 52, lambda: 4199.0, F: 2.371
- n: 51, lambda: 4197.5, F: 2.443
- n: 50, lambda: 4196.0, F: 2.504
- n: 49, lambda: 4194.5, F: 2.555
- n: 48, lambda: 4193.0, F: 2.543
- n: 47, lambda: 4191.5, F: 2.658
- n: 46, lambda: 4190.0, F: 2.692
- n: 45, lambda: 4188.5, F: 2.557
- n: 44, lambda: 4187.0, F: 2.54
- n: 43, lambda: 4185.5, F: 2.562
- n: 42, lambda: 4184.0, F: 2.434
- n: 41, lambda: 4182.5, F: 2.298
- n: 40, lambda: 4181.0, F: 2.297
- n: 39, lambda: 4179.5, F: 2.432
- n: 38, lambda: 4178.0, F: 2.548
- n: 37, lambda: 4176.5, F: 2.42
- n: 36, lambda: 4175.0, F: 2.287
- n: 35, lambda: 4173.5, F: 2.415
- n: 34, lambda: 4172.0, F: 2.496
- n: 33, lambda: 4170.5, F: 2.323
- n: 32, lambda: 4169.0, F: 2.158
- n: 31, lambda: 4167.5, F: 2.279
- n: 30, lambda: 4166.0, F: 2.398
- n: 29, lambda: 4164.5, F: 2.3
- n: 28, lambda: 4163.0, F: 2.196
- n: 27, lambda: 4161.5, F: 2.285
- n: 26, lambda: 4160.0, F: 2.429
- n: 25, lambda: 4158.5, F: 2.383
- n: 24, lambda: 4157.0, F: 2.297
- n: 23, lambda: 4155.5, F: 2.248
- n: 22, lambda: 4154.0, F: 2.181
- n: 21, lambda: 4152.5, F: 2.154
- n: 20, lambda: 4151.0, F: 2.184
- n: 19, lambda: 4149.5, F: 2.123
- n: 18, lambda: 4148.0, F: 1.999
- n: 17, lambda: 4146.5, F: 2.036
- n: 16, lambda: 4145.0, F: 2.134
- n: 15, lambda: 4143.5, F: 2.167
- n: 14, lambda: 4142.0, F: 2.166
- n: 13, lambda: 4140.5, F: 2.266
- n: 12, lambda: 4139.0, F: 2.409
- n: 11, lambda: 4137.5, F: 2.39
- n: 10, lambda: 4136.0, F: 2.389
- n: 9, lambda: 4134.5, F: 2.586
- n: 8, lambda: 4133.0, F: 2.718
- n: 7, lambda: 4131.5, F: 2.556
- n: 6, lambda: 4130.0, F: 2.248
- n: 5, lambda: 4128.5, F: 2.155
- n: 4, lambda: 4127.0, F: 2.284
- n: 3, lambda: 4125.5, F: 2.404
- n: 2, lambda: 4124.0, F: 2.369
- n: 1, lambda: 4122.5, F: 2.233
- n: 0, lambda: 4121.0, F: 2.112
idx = -2.2 Ang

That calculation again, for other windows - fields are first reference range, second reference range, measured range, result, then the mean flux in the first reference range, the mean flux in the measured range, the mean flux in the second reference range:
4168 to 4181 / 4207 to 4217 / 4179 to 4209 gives -0.6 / 2.38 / 2.47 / 2.47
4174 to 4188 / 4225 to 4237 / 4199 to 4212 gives -0.3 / 2.43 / 2.42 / 2.31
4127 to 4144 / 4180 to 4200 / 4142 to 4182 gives 2.6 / 2.37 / 2.27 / 2.49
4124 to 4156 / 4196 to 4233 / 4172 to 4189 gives -0.7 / 2.28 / 2.44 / 2.39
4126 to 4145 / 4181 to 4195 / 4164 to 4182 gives 0.8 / 2.35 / 2.36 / 2.52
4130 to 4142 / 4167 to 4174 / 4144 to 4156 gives 1.3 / 2.44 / 2.13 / 2.33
